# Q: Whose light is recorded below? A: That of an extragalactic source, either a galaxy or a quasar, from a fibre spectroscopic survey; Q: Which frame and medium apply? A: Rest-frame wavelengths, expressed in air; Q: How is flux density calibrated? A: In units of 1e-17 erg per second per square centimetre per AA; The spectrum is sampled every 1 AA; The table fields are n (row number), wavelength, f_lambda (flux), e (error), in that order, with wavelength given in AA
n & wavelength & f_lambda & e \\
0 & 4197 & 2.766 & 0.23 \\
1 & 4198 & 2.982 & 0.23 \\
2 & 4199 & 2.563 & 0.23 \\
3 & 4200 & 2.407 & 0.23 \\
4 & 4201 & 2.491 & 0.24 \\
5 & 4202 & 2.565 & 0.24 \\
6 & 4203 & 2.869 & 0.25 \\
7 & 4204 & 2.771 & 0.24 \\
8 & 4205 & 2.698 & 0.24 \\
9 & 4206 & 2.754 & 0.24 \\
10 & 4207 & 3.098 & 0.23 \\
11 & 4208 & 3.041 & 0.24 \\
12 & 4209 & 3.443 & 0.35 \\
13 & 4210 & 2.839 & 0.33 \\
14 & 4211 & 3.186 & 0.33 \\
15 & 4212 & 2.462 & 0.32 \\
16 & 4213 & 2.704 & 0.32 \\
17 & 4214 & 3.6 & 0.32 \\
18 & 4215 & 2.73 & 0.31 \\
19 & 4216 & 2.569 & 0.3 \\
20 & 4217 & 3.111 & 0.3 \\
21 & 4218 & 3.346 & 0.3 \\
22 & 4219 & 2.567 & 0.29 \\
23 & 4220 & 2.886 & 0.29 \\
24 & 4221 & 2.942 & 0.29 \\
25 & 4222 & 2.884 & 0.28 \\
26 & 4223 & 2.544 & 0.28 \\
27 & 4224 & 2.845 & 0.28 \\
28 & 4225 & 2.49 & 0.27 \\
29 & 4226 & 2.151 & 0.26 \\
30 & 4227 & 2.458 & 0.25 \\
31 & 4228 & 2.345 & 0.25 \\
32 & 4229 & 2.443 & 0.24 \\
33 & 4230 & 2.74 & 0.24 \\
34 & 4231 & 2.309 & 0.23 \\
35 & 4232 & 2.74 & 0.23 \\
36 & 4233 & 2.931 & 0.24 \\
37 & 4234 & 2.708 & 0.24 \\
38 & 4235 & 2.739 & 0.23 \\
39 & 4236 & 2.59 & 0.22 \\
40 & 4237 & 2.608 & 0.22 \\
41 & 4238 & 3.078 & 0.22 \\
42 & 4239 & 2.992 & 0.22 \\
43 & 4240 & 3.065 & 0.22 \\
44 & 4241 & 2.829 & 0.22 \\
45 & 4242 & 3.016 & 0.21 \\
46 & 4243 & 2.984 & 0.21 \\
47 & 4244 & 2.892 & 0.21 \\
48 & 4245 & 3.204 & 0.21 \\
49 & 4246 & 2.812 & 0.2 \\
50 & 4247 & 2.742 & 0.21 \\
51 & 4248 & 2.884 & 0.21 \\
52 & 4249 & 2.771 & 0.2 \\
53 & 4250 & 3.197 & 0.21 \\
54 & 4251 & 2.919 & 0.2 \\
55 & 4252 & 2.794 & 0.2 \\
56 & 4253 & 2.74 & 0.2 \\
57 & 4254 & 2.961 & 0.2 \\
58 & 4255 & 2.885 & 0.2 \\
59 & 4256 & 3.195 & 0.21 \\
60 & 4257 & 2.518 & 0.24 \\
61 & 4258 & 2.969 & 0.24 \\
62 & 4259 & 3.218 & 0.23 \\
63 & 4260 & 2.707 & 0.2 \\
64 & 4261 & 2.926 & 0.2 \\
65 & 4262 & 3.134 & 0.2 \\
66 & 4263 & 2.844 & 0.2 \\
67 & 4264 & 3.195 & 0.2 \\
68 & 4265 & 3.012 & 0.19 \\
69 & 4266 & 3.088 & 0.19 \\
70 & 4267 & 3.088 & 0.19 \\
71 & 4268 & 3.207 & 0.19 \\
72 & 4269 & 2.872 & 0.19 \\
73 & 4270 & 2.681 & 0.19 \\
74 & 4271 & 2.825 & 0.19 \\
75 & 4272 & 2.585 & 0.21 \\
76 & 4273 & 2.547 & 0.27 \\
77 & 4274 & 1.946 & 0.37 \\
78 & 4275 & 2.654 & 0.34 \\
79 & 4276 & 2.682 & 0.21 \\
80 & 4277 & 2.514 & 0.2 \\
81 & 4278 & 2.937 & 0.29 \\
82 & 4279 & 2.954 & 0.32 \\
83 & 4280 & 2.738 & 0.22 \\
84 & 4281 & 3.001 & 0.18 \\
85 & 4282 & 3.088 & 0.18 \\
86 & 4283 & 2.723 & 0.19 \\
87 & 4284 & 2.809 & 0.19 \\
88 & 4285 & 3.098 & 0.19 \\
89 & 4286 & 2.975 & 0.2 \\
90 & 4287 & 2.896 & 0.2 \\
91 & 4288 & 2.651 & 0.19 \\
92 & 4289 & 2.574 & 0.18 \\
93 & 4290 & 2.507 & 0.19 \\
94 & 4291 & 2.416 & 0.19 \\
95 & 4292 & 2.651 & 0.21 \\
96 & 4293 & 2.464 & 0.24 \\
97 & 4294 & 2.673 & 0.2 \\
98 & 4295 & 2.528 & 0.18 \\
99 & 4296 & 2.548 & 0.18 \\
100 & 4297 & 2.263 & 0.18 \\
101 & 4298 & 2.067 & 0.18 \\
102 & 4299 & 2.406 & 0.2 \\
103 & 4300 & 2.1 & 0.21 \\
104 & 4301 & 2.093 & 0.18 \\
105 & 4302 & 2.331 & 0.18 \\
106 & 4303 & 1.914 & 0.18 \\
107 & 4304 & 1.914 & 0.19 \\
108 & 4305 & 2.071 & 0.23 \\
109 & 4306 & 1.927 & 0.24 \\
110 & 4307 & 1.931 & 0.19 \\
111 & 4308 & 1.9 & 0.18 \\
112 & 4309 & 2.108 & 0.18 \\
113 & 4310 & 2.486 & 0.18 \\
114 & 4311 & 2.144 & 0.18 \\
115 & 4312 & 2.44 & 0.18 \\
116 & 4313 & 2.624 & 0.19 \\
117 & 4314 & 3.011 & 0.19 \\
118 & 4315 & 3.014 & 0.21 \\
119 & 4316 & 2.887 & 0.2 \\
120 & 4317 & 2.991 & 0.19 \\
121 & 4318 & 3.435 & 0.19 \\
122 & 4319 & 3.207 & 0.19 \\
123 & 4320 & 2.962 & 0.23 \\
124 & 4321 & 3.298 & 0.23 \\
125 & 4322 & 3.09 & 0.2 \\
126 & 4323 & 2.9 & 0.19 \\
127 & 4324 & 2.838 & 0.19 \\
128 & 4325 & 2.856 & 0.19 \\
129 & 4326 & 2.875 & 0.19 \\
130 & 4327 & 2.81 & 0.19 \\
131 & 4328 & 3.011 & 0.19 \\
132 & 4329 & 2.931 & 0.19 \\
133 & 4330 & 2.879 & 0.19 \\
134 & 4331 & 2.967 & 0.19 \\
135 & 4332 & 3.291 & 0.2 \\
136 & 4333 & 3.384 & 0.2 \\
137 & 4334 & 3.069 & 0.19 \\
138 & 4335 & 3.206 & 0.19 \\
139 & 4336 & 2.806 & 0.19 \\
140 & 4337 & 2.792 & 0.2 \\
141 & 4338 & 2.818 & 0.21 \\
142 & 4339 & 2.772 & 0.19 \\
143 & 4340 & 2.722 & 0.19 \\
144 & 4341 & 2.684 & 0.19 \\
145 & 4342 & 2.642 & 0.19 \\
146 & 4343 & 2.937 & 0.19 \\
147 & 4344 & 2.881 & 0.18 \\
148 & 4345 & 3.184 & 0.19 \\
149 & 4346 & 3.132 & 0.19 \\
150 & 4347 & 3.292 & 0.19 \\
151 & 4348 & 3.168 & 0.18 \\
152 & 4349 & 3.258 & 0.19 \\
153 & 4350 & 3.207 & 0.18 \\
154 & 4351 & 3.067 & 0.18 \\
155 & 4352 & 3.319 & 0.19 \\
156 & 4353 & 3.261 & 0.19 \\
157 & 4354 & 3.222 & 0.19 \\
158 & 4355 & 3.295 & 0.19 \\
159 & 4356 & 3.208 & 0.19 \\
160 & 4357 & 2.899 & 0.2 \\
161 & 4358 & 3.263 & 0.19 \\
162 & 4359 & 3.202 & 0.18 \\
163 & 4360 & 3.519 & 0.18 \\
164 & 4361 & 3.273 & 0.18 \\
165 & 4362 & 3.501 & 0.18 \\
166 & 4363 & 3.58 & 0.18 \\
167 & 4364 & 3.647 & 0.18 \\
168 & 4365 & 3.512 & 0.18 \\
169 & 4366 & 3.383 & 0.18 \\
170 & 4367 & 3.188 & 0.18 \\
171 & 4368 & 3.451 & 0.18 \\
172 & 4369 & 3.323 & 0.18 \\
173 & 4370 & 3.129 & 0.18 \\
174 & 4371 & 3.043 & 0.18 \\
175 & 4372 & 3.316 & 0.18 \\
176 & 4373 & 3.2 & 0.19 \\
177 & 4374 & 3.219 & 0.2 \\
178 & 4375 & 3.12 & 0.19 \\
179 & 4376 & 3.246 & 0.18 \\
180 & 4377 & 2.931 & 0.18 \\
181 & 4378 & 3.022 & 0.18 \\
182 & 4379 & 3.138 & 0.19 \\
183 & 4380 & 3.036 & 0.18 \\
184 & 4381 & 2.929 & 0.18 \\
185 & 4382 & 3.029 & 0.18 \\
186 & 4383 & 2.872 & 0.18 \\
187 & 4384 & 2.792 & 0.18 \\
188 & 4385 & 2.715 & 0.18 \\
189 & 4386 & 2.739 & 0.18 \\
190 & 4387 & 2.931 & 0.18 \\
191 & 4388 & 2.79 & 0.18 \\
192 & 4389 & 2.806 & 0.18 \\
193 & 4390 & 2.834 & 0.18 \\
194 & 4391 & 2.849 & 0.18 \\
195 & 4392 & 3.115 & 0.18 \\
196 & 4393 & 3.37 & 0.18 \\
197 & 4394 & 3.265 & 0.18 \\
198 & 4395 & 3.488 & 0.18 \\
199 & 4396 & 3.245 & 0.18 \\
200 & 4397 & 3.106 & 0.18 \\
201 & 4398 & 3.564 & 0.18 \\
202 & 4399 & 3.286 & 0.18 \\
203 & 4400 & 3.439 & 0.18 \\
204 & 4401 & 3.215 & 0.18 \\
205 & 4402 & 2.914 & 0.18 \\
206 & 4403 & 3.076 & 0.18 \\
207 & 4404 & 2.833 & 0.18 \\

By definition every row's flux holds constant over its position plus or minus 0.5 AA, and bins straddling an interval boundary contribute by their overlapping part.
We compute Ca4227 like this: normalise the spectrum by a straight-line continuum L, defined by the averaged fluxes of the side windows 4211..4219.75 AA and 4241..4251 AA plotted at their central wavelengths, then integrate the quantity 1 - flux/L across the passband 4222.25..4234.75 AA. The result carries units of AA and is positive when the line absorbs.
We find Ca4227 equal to 1.5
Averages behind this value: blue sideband 2.9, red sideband 2.94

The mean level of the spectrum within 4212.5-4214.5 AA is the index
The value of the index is 3.15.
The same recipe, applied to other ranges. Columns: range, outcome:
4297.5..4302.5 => 2.2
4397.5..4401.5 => 3.38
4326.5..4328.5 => 2.91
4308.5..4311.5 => 2.25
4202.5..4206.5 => 2.77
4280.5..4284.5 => 2.91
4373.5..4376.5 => 3.19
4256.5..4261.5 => 2.87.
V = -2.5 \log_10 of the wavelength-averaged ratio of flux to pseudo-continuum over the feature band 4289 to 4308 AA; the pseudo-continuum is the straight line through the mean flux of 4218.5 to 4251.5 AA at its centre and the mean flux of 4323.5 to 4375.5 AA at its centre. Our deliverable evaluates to 0.29 mag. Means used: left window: 2.77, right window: 3.13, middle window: 2.27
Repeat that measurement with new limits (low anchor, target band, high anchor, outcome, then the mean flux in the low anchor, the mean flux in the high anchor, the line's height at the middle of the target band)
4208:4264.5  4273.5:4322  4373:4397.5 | 0.136 mag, 2.85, 3.03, 2.92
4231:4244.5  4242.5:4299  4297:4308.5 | -0.147 mag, 2.84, 2.07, 2.45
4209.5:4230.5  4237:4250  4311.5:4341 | -0.052 mag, 2.75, 2.96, 2.8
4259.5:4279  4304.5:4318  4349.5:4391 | 0.198 mag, 2.82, 3.15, 2.95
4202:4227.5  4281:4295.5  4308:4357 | 0.070 mag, 2.83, 2.95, 2.91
